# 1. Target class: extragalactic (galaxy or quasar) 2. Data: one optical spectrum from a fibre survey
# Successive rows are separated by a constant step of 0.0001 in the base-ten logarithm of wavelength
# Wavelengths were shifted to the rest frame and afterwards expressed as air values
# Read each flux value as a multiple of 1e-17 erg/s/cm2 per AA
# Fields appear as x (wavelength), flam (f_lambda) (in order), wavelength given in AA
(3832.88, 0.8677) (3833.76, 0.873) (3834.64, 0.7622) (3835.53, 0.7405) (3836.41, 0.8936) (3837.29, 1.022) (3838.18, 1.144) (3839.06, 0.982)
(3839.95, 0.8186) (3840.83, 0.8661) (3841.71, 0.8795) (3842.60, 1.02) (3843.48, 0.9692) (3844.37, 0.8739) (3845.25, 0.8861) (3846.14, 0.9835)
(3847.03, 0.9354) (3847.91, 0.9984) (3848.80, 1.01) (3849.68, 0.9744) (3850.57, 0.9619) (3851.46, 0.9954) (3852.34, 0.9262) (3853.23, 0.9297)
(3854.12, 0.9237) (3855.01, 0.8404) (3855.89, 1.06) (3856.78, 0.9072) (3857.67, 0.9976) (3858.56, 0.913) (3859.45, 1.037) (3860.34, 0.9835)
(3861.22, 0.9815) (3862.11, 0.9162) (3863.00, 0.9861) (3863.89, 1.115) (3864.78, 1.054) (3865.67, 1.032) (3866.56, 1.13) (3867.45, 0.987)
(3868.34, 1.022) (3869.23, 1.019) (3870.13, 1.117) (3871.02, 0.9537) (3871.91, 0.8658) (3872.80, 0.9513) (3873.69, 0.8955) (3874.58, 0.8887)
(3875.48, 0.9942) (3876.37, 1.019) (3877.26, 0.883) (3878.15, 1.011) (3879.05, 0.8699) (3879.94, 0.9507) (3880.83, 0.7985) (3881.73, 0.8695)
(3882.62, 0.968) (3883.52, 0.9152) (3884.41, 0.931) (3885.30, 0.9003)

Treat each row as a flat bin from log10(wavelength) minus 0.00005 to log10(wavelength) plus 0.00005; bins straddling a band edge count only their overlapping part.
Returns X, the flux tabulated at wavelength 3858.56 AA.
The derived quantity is 0.913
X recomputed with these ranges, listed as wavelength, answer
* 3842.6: 1.02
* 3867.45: 0.987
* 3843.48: 0.9692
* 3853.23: 0.9297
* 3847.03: 0.9354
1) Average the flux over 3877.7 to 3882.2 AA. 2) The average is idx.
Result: 0.9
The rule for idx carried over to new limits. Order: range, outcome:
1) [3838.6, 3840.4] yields 0.904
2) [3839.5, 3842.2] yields 0.857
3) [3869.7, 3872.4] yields 0.979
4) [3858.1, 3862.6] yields 0.967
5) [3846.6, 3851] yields 0.977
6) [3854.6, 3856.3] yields 0.955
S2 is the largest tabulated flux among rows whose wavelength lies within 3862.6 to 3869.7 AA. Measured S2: 1.13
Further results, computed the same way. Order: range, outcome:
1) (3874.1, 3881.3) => 1.019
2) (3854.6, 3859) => 1.06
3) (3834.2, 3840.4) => 1.144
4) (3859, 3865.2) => 1.115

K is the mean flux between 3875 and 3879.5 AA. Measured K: 0.954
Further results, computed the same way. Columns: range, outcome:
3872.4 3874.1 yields 0.924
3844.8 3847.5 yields 0.936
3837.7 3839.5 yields 1.06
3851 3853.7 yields 0.95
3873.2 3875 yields 0.896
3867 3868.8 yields 1.01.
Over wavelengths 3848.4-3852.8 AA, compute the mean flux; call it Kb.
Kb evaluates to 0.974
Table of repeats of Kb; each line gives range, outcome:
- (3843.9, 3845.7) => 0.879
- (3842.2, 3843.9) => 0.997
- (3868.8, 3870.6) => 1.06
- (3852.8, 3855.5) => 0.902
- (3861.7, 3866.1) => 1.02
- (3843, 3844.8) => 0.924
